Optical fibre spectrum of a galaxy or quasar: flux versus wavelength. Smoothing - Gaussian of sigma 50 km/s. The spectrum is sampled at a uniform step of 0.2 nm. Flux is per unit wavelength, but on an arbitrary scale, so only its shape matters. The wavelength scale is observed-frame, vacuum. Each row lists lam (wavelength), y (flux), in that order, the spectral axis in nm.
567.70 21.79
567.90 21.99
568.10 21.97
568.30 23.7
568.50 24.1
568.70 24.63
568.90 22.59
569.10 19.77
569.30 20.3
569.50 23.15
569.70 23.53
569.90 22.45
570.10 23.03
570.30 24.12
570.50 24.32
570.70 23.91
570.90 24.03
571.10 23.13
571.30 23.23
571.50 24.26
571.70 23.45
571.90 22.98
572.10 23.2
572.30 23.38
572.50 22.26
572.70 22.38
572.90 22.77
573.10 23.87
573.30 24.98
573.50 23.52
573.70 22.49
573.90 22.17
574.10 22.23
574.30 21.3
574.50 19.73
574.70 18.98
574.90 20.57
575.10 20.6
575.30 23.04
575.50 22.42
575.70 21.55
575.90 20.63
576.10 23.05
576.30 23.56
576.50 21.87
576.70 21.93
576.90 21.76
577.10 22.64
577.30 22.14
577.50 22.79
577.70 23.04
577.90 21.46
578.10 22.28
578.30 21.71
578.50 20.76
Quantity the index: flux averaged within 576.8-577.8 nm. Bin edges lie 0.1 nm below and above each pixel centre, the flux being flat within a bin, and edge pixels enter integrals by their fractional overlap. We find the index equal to 22.5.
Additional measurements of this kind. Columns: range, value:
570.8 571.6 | 23.7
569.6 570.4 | 23.3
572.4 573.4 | 23.3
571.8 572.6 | 23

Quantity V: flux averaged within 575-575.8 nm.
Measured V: 21.9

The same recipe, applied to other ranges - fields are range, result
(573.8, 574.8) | 20.9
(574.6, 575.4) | 20.8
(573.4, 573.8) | 23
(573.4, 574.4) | 22.3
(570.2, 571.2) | 23.9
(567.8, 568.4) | 22.6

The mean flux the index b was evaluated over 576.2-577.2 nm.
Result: 22.4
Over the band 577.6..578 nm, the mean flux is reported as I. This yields 22.2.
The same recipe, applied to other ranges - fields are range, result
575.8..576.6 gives 22.3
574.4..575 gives 19.8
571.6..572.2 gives 23.2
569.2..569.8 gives 22.3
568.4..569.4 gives 22.3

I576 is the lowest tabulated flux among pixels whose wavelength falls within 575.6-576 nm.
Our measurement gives 20.63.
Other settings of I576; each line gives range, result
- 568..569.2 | 19.77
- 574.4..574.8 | 18.98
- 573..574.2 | 22.17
